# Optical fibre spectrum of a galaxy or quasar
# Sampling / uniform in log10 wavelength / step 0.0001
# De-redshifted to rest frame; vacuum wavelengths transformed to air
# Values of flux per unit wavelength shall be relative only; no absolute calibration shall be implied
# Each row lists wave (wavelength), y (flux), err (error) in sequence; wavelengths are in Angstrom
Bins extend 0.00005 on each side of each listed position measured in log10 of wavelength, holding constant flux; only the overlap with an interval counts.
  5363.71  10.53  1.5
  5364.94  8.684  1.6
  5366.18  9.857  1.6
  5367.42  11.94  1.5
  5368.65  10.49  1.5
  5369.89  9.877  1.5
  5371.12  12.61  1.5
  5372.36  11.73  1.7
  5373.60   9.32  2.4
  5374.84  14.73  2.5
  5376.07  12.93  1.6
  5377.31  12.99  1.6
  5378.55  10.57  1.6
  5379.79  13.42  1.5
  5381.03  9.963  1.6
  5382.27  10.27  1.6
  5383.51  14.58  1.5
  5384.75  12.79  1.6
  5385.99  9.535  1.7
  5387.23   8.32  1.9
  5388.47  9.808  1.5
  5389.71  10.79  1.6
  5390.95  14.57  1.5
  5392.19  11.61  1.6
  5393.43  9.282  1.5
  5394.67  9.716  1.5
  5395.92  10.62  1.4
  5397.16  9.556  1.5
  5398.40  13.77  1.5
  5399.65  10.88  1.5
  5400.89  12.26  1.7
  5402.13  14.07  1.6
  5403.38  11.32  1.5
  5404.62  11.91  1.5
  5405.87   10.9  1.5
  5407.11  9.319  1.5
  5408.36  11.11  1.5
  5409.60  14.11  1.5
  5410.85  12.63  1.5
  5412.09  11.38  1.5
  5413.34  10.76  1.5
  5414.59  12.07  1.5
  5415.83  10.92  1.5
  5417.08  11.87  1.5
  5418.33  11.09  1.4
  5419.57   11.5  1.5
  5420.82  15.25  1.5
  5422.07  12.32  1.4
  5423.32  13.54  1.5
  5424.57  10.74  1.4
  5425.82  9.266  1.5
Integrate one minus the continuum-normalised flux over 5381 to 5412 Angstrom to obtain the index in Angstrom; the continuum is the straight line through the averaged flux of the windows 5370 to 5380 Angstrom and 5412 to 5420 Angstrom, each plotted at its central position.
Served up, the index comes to 0.91 Angstrom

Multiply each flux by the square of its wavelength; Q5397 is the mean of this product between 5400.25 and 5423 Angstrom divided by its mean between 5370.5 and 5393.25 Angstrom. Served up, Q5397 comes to 1.0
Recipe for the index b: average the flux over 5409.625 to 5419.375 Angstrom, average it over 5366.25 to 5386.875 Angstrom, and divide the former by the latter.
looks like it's 1.0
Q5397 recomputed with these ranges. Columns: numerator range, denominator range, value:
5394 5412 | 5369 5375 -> 1.03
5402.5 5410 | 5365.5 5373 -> 1.05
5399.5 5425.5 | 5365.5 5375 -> 1.09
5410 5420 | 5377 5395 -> 1.05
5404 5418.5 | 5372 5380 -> 0.96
